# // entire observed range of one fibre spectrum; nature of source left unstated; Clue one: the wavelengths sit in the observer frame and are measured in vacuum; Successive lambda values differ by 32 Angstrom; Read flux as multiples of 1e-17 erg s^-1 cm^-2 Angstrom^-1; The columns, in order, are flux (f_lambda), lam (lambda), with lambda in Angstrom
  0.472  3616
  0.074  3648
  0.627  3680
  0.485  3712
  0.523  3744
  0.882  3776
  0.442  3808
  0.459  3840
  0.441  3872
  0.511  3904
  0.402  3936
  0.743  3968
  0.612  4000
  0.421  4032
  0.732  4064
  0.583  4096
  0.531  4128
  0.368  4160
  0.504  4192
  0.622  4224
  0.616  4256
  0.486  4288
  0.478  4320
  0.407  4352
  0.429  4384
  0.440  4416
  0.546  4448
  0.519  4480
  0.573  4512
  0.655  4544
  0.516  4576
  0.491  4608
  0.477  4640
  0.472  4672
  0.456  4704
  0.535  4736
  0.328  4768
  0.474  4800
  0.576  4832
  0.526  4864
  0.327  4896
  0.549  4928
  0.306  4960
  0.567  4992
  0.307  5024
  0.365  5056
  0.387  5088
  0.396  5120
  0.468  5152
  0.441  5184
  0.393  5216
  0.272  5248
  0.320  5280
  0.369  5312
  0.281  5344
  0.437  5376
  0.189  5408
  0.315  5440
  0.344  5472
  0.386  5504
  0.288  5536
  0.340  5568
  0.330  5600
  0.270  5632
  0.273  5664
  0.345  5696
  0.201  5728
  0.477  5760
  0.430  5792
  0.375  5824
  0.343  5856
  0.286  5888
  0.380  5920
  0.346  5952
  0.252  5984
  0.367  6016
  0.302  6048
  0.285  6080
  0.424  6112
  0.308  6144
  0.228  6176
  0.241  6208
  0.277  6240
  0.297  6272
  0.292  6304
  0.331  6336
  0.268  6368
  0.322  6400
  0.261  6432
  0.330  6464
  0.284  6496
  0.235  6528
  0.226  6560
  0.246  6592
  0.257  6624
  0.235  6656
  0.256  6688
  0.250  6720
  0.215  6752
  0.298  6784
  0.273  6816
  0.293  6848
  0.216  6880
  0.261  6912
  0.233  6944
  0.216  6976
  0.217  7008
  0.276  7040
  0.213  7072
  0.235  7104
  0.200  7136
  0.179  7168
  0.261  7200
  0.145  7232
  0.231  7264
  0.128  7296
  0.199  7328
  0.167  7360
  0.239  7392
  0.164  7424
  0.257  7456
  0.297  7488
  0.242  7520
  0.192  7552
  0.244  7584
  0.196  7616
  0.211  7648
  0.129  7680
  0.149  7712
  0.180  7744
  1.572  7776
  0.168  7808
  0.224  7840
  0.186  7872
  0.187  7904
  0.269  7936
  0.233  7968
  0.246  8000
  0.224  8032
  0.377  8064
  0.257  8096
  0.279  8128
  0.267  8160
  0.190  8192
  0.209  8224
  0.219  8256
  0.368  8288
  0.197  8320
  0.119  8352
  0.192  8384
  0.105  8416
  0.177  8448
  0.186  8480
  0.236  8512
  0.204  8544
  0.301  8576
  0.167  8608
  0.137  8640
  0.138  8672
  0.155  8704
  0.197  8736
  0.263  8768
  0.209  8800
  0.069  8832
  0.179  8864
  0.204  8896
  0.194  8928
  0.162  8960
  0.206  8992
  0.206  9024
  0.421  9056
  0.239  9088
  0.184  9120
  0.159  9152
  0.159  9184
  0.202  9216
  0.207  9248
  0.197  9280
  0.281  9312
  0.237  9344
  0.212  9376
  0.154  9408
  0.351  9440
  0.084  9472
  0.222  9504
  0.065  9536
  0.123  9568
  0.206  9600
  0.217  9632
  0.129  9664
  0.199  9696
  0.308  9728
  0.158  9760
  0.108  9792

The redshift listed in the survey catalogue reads 1.09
